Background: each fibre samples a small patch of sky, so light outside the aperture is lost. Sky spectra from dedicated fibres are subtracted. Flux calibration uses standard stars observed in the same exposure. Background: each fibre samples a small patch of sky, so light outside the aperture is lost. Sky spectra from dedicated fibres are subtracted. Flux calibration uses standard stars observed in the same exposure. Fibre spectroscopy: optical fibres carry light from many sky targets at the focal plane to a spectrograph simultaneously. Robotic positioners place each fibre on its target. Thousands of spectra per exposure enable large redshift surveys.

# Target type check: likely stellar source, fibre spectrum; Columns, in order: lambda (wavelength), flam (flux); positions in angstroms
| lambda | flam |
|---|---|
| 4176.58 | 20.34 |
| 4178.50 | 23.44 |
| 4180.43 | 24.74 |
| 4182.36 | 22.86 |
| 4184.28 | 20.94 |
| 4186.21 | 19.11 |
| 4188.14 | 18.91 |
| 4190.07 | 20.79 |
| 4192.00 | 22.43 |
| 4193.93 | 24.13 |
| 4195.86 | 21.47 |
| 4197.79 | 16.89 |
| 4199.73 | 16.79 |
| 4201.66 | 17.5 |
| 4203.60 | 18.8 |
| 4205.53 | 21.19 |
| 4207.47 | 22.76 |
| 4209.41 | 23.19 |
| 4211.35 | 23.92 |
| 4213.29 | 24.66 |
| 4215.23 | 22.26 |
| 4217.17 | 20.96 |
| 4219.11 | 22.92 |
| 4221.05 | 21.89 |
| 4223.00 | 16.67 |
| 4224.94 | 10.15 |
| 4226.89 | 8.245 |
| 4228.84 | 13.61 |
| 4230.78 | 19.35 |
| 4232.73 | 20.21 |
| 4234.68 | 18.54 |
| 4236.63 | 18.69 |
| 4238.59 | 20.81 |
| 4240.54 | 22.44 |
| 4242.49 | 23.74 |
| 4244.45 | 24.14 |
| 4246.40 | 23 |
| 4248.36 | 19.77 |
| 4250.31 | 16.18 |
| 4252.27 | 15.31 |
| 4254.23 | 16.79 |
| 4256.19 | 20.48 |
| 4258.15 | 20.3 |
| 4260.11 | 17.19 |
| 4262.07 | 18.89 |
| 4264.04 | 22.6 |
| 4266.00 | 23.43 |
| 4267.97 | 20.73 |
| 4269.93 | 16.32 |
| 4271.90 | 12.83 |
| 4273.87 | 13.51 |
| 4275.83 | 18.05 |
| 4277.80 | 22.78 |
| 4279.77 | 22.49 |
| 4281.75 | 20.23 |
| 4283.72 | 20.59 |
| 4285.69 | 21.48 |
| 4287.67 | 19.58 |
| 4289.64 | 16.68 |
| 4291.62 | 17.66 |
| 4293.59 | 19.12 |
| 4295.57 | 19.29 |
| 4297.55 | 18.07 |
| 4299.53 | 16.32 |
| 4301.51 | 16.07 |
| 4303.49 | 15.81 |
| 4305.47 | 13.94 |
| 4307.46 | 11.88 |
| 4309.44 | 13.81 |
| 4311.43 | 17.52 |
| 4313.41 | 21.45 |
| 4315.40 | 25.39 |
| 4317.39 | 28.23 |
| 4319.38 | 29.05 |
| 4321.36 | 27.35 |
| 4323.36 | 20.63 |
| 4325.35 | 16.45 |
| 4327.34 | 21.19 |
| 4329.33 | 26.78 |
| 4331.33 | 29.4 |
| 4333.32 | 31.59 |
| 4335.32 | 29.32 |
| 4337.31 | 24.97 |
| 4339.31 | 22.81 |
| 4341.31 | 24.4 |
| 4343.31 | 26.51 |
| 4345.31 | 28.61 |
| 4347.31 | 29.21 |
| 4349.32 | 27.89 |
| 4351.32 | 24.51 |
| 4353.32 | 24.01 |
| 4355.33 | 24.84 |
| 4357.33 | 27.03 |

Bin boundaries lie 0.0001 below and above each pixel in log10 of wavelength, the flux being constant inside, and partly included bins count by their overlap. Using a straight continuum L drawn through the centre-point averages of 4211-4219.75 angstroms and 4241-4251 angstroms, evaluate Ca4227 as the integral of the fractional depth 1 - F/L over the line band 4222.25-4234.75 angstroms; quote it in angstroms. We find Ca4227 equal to 4.1 angstroms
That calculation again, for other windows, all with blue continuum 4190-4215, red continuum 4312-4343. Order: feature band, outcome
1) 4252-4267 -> 2.2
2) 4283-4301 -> 4.0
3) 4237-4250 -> 0.4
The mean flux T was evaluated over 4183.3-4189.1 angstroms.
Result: 19.7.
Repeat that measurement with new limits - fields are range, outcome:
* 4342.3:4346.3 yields 27.6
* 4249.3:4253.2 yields 15.8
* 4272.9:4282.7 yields 19.4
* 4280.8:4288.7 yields 20.5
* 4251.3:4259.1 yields 18.2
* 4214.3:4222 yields 22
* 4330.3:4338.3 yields 28.8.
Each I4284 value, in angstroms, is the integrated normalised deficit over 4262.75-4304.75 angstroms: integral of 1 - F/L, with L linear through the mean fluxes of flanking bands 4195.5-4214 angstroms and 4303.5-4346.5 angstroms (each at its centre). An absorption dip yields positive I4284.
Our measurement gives 6.8 angstroms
